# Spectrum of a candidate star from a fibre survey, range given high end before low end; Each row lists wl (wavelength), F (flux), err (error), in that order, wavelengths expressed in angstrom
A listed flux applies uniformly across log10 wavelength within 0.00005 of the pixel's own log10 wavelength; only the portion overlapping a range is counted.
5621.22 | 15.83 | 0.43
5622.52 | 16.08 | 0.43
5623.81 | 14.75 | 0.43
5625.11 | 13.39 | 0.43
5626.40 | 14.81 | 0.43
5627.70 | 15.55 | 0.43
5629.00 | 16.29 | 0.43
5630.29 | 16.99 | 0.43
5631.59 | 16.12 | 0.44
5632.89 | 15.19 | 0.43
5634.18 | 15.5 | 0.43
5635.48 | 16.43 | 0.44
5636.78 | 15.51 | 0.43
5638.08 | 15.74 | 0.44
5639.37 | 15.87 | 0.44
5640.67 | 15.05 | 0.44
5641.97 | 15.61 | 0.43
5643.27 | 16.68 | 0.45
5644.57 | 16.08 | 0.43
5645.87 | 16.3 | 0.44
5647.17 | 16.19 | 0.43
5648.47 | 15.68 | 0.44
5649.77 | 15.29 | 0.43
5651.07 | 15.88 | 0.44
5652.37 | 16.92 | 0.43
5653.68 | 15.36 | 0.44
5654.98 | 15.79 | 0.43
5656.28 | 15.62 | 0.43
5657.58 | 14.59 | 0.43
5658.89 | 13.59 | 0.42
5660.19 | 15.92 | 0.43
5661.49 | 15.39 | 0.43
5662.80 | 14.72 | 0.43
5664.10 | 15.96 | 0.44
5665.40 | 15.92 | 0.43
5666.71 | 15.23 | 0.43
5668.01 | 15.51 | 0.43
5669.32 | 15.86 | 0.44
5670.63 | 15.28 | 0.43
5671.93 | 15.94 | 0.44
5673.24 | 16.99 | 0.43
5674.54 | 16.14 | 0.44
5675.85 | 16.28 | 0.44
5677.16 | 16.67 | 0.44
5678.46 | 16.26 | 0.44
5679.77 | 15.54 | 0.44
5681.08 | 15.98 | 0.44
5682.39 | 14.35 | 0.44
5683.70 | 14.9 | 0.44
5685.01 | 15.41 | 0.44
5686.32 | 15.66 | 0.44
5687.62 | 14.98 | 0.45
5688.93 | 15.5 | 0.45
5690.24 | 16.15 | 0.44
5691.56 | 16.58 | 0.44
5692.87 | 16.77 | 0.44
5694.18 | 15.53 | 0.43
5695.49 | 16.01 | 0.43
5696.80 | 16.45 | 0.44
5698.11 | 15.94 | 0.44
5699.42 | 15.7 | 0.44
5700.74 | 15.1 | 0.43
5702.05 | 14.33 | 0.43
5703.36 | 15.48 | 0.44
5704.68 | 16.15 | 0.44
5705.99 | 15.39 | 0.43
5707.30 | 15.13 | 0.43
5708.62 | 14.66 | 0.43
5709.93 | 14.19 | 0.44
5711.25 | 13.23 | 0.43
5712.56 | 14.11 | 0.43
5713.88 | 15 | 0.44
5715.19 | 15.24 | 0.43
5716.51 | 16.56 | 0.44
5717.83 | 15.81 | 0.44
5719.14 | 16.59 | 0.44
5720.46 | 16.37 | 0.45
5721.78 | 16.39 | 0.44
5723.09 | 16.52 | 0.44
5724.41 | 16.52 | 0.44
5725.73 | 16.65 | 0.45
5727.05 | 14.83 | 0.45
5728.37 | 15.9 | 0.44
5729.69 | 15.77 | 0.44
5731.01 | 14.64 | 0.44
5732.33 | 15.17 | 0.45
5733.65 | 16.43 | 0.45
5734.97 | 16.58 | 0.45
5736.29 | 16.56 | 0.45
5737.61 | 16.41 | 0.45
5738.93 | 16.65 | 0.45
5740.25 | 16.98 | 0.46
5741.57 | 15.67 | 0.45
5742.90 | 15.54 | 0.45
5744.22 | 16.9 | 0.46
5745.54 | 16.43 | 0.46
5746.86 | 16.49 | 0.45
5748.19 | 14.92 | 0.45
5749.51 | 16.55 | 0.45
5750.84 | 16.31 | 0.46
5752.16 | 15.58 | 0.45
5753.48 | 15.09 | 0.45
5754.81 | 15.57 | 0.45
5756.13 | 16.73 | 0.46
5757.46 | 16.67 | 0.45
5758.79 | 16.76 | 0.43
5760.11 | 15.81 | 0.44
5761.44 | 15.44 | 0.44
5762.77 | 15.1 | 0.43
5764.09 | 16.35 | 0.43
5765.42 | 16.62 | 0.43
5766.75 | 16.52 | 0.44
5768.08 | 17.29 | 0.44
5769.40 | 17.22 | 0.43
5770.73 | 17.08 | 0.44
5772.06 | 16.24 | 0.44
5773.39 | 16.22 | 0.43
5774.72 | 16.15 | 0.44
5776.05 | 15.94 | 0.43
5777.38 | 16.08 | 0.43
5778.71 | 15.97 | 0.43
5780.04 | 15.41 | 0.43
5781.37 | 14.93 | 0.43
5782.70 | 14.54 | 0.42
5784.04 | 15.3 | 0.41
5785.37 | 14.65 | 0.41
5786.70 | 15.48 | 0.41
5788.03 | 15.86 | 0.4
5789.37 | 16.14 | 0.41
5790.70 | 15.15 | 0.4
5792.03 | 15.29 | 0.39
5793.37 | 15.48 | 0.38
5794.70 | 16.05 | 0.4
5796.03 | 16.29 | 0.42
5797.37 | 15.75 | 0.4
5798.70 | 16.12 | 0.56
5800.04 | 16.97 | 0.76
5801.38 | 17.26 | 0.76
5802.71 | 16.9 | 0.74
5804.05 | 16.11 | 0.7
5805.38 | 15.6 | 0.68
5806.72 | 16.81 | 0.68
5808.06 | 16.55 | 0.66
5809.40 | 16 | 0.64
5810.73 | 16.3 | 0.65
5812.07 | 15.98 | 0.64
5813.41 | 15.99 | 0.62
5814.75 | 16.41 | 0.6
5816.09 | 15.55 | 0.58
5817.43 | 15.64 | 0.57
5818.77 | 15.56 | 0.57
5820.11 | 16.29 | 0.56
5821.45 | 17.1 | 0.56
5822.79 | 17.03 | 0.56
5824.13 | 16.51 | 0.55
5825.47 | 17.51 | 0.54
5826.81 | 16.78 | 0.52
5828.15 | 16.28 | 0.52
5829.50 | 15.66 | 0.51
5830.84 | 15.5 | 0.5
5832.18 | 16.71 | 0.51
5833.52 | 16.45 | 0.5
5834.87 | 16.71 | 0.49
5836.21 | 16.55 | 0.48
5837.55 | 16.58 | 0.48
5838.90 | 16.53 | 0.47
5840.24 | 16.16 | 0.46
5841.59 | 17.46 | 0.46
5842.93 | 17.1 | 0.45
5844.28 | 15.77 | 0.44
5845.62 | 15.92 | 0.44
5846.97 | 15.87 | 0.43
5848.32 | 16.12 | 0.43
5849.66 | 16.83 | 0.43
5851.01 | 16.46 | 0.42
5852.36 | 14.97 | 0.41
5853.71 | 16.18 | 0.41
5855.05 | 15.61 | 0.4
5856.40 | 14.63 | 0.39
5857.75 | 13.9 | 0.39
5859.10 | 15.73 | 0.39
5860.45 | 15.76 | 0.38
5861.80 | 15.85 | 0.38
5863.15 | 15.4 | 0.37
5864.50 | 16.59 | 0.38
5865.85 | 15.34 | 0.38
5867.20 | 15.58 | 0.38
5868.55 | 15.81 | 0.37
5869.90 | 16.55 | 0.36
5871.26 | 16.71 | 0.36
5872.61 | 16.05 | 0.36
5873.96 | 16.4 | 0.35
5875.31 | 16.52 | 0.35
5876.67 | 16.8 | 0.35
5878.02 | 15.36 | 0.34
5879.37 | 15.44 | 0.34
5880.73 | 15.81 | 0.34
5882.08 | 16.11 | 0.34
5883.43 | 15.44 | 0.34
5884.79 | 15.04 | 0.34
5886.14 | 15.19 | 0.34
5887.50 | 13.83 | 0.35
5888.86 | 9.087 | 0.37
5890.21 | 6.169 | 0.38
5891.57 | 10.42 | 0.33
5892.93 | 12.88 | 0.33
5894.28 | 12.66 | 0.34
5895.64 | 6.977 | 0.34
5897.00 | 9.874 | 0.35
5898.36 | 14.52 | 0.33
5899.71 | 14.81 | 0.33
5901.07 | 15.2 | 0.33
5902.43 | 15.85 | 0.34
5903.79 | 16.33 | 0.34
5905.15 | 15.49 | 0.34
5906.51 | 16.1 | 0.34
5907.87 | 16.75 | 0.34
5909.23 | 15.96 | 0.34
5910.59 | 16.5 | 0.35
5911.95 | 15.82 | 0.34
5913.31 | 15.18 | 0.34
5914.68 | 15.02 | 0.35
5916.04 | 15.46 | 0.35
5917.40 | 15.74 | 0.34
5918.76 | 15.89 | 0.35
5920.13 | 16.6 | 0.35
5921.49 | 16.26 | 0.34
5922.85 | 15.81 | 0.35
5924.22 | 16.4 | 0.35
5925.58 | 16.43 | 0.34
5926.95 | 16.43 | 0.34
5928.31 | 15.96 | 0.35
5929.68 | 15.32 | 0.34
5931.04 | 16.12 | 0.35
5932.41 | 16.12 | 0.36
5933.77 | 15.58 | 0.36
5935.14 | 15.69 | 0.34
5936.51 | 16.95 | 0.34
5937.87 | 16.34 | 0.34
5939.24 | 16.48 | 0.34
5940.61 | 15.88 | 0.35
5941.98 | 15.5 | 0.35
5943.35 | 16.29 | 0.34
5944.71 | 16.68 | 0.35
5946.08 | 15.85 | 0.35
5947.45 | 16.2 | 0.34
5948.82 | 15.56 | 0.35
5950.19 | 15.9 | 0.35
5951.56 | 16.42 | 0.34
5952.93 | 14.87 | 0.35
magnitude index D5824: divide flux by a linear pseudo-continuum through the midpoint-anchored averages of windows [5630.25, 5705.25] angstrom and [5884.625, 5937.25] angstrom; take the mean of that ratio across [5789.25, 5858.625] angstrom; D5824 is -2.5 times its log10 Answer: -0.08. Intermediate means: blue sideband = 15.7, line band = 16.2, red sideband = 14.7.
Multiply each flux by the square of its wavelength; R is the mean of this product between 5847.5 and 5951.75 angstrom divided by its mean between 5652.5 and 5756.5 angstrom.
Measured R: 1.04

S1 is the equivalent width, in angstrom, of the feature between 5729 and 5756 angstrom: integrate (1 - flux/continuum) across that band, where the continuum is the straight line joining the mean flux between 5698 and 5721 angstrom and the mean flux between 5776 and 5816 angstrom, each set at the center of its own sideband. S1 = -0.91 angstrom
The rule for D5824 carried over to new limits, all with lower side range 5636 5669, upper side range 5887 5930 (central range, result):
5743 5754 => -0.06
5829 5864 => -0.09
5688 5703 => -0.03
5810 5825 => -0.10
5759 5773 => -0.09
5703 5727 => -0.01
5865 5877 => -0.11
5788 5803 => -0.08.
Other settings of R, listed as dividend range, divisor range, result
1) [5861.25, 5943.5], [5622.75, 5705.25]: 1.05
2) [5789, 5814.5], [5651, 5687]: 1.08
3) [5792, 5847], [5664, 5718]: 1.10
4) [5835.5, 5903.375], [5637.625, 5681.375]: 1.02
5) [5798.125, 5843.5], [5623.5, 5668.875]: 1.12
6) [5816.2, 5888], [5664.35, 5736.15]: 1.08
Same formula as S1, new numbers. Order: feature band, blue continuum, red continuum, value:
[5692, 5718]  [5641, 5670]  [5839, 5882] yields 0.61 angstrom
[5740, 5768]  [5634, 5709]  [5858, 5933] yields -1.20 angstrom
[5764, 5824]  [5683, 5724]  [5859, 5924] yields -3.40 angstrom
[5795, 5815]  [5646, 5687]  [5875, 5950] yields -1.31 angstrom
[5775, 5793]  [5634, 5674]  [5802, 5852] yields 0.81 angstrom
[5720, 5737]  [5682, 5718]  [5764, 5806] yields -0.47 angstrom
